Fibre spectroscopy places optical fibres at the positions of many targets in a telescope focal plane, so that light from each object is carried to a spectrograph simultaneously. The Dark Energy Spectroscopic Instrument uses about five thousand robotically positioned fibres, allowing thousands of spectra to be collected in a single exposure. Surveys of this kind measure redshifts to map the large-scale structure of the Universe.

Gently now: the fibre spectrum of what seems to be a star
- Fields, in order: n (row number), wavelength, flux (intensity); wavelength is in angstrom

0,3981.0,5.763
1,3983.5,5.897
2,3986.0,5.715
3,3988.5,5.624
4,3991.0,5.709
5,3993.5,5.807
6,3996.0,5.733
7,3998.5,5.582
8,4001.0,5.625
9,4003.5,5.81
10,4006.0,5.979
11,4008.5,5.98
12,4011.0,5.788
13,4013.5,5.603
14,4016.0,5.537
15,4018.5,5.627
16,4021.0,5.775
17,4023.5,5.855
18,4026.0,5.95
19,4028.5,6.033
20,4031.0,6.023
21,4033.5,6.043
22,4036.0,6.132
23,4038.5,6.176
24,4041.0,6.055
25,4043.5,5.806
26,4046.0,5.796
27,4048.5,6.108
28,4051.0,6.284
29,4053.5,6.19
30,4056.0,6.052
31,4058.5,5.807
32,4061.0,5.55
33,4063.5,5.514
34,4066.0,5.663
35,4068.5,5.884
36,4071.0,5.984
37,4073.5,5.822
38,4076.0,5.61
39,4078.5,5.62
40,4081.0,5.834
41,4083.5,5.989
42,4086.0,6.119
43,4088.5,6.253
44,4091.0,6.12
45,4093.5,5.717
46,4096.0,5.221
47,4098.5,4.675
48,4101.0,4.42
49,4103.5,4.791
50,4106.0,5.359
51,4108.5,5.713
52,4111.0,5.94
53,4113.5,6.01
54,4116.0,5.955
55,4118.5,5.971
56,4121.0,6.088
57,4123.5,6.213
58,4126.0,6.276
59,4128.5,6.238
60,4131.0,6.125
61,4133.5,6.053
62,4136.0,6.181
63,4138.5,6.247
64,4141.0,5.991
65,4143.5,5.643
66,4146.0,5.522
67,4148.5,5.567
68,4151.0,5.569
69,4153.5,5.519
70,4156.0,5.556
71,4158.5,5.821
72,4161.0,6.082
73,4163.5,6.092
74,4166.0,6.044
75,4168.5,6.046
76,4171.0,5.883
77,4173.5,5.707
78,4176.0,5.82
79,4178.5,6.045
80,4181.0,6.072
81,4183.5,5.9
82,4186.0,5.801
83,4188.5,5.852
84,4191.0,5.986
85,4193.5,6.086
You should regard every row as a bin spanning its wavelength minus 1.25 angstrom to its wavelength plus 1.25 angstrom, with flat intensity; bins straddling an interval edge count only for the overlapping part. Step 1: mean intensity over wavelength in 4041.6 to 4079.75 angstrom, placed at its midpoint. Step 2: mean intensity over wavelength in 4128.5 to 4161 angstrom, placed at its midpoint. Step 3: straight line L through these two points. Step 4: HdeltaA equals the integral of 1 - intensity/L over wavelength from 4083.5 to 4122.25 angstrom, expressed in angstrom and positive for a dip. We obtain 1.4 angstrom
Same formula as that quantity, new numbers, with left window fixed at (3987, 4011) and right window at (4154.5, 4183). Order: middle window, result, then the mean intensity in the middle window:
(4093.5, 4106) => 2.0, 4.93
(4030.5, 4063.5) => -1.0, 5.98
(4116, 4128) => -0.5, 6.12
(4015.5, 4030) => -0.1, 5.81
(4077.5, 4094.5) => -0.3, 5.96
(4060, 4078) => 0.3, 5.72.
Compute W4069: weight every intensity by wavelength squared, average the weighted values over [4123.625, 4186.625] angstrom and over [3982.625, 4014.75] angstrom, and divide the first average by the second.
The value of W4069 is 1.11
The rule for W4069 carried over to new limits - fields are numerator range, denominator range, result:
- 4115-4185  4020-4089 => 1.05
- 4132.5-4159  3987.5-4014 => 1.08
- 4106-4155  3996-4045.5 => 1.07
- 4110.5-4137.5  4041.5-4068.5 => 1.07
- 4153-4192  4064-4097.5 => 1.06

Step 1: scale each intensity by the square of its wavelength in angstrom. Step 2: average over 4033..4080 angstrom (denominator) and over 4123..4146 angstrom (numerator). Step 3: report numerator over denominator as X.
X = 1.1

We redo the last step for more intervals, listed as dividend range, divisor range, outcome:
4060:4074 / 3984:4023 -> 1.03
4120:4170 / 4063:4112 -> 1.09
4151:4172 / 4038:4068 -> 1.05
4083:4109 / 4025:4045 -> 0.93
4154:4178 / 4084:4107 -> 1.12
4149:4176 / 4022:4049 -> 1.03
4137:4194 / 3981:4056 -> 1.07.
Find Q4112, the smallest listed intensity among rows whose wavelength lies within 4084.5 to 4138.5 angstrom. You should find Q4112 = 4.42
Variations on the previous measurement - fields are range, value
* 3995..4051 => 5.537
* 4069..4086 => 5.61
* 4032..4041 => 6.043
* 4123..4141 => 5.991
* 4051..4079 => 5.514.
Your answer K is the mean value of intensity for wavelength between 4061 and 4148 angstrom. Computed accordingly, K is 5.78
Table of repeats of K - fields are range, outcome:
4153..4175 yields 5.87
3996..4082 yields 5.85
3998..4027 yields 5.76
